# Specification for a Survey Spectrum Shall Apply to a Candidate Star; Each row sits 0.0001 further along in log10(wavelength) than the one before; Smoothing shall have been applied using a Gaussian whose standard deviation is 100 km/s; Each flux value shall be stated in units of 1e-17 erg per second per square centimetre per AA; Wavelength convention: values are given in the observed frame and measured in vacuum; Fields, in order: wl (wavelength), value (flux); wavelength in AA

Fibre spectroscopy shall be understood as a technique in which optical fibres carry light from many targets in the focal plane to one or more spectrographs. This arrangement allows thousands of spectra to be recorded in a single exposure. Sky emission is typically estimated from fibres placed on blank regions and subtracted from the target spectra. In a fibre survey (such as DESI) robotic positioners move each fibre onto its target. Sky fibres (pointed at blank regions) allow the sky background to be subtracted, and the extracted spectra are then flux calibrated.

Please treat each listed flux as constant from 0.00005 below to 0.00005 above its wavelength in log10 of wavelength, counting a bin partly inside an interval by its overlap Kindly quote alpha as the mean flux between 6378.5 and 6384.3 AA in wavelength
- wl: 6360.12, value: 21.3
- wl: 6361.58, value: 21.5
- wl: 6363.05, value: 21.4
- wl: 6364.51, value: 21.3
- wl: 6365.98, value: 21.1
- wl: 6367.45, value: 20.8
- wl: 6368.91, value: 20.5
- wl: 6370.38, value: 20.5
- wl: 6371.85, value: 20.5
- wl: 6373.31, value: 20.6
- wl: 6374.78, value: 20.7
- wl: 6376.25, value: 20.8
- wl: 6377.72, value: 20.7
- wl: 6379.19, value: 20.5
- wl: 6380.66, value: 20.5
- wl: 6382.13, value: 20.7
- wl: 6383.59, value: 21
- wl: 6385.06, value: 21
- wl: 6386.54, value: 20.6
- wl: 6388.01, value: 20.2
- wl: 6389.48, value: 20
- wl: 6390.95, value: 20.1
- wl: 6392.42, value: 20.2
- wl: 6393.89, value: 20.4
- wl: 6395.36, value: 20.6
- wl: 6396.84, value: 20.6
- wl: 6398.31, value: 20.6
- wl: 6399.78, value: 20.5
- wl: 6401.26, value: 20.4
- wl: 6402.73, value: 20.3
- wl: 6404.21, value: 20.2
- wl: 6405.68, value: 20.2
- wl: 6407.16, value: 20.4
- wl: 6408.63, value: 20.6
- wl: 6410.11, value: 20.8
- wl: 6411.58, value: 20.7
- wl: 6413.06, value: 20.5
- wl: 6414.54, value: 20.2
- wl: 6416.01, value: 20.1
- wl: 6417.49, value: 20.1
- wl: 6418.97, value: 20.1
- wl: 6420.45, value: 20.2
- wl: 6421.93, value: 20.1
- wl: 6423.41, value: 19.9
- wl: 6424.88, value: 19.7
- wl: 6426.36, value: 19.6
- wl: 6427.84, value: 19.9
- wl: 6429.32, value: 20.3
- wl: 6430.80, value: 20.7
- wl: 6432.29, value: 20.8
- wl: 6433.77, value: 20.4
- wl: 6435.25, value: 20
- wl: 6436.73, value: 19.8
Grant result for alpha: 20.7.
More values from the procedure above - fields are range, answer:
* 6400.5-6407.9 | 20.3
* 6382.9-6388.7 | 20.7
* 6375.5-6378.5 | 20.7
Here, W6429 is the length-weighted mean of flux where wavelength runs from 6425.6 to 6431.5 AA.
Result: 20.1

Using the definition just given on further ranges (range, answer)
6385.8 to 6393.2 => 20.2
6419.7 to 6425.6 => 20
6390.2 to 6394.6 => 20.3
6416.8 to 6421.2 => 20.1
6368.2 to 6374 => 20.5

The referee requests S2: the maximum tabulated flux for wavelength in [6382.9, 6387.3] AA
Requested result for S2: 21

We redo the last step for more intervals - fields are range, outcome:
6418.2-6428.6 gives 20.2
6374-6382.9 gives 20.8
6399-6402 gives 20.5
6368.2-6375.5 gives 20.7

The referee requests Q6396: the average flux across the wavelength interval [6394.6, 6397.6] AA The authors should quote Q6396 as 20.6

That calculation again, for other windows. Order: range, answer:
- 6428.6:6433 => 20.6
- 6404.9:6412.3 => 20.6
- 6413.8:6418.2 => 20.1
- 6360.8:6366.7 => 21.3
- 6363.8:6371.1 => 20.8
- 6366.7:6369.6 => 20.7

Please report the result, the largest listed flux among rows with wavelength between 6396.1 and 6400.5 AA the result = 20.6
